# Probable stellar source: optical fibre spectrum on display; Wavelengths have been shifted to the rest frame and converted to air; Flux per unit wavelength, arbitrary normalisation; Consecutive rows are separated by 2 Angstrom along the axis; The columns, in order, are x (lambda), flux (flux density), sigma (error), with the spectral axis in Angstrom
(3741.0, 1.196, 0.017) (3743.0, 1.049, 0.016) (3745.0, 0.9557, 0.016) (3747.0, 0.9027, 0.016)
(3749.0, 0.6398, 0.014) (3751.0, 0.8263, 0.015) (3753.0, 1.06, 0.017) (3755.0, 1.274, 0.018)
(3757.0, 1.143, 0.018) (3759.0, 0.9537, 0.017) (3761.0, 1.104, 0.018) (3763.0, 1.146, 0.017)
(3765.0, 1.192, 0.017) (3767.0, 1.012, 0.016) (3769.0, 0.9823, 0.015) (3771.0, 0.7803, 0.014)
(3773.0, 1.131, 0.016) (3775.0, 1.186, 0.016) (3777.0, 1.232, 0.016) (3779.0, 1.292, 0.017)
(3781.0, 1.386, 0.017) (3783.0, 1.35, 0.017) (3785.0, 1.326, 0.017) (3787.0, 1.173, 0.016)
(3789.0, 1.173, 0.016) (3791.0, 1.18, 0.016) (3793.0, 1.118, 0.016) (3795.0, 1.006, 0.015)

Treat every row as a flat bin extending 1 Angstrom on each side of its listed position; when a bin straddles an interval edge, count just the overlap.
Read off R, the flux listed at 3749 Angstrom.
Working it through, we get 0.6398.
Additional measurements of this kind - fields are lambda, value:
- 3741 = 1.196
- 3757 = 1.143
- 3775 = 1.186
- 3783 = 1.35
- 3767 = 1.012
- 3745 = 0.9557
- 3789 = 1.173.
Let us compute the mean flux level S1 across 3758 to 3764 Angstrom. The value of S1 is 1.07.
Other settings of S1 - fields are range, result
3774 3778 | 1.21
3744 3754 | 0.877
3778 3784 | 1.34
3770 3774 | 0.956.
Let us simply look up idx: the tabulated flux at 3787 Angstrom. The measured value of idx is 1.173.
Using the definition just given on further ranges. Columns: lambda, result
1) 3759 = 0.9537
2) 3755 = 1.274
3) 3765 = 1.192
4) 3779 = 1.292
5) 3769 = 0.9823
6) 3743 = 1.049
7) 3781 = 1.386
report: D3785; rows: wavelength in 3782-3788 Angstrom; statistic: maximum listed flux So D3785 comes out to 1.35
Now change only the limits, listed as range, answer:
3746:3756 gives 1.274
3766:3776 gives 1.186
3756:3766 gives 1.192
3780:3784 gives 1.386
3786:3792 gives 1.18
